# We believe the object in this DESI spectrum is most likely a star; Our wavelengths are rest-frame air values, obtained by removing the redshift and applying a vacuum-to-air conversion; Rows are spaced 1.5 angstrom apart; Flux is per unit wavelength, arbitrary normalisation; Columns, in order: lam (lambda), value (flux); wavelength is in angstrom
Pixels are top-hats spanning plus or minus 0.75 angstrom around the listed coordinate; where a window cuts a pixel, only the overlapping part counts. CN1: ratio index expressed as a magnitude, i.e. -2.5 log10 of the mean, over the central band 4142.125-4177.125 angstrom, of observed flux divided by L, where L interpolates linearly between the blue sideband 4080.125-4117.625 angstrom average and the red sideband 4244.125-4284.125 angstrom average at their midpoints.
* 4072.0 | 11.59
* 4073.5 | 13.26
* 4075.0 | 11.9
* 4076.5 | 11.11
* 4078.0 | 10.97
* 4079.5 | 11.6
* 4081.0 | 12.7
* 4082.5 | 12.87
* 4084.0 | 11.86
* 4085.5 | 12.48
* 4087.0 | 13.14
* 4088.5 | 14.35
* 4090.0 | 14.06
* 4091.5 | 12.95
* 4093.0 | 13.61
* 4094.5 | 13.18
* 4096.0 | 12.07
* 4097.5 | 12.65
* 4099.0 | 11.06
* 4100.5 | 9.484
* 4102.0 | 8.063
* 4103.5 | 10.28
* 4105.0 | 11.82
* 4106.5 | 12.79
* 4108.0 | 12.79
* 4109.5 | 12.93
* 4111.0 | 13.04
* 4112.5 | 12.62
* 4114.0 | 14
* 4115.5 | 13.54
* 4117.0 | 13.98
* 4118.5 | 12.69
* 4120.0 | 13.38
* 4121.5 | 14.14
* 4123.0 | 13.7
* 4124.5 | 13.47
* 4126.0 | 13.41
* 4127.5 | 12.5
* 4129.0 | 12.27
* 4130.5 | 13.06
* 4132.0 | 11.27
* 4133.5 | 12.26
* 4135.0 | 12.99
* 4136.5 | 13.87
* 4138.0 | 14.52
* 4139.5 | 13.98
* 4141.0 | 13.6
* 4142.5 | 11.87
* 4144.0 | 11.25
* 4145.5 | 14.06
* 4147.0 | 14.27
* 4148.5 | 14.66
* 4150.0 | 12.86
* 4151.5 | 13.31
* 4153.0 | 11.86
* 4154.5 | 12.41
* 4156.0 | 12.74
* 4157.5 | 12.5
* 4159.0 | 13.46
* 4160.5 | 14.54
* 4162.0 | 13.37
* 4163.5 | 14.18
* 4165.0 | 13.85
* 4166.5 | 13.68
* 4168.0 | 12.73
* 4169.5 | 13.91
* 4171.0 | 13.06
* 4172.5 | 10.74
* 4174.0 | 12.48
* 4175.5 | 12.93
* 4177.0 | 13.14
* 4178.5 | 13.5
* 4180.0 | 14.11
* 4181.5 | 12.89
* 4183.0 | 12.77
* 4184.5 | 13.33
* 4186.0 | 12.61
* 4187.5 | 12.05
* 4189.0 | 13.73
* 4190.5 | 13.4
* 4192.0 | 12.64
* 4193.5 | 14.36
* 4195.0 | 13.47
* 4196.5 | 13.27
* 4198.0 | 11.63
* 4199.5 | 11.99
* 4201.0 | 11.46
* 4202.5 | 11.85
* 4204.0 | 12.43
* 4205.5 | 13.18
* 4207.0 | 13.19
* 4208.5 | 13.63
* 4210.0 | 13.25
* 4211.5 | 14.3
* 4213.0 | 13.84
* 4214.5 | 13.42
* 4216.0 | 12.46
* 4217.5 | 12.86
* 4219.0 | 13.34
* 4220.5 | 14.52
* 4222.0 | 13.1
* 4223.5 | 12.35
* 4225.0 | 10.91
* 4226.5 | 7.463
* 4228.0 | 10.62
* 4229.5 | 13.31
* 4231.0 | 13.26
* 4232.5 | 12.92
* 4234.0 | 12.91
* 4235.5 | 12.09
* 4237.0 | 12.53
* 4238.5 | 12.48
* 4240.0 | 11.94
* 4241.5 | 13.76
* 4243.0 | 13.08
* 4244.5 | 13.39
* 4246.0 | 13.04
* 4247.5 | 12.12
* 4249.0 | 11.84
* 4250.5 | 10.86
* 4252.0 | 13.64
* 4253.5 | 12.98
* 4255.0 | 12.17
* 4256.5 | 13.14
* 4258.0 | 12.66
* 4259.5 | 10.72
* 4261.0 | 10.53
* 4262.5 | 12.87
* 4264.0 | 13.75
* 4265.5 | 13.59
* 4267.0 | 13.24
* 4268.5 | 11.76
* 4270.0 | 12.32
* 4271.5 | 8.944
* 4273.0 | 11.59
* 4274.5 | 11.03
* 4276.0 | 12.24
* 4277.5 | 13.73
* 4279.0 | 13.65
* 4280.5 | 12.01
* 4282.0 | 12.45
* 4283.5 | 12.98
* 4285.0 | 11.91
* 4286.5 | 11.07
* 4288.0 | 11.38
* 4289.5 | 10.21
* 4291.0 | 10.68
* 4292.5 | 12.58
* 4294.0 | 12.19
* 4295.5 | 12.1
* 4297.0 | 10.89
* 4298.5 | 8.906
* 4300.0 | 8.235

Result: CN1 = -0.06 mag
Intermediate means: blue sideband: 12.5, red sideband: 12.3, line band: 13.1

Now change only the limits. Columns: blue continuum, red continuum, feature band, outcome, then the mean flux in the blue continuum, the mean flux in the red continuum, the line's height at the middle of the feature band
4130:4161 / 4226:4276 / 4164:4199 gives -0.02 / 13.1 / 12.2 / 12.8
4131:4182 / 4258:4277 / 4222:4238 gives 0.04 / 13.1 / 11.9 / 12.3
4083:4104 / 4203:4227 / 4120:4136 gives -0.05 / 12.1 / 12.8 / 12.3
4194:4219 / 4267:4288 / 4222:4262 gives 0.02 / 12.9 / 12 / 12.5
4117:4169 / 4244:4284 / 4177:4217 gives -0.02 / 13.2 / 12.3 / 12.8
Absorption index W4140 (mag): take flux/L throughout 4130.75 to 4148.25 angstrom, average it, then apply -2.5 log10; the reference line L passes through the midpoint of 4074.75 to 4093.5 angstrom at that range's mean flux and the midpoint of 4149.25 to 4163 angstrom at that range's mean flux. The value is -0.017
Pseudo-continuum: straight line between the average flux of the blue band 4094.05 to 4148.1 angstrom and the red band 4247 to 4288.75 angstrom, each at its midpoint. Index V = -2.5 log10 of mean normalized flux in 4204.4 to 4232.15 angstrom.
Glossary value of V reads -0.03 mag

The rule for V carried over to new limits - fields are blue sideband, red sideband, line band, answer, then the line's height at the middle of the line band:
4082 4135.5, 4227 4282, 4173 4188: -0.038 mag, 12.5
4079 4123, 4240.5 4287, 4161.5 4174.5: -0.053 mag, 12.5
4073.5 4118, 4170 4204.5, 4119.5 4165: -0.053 mag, 12.6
